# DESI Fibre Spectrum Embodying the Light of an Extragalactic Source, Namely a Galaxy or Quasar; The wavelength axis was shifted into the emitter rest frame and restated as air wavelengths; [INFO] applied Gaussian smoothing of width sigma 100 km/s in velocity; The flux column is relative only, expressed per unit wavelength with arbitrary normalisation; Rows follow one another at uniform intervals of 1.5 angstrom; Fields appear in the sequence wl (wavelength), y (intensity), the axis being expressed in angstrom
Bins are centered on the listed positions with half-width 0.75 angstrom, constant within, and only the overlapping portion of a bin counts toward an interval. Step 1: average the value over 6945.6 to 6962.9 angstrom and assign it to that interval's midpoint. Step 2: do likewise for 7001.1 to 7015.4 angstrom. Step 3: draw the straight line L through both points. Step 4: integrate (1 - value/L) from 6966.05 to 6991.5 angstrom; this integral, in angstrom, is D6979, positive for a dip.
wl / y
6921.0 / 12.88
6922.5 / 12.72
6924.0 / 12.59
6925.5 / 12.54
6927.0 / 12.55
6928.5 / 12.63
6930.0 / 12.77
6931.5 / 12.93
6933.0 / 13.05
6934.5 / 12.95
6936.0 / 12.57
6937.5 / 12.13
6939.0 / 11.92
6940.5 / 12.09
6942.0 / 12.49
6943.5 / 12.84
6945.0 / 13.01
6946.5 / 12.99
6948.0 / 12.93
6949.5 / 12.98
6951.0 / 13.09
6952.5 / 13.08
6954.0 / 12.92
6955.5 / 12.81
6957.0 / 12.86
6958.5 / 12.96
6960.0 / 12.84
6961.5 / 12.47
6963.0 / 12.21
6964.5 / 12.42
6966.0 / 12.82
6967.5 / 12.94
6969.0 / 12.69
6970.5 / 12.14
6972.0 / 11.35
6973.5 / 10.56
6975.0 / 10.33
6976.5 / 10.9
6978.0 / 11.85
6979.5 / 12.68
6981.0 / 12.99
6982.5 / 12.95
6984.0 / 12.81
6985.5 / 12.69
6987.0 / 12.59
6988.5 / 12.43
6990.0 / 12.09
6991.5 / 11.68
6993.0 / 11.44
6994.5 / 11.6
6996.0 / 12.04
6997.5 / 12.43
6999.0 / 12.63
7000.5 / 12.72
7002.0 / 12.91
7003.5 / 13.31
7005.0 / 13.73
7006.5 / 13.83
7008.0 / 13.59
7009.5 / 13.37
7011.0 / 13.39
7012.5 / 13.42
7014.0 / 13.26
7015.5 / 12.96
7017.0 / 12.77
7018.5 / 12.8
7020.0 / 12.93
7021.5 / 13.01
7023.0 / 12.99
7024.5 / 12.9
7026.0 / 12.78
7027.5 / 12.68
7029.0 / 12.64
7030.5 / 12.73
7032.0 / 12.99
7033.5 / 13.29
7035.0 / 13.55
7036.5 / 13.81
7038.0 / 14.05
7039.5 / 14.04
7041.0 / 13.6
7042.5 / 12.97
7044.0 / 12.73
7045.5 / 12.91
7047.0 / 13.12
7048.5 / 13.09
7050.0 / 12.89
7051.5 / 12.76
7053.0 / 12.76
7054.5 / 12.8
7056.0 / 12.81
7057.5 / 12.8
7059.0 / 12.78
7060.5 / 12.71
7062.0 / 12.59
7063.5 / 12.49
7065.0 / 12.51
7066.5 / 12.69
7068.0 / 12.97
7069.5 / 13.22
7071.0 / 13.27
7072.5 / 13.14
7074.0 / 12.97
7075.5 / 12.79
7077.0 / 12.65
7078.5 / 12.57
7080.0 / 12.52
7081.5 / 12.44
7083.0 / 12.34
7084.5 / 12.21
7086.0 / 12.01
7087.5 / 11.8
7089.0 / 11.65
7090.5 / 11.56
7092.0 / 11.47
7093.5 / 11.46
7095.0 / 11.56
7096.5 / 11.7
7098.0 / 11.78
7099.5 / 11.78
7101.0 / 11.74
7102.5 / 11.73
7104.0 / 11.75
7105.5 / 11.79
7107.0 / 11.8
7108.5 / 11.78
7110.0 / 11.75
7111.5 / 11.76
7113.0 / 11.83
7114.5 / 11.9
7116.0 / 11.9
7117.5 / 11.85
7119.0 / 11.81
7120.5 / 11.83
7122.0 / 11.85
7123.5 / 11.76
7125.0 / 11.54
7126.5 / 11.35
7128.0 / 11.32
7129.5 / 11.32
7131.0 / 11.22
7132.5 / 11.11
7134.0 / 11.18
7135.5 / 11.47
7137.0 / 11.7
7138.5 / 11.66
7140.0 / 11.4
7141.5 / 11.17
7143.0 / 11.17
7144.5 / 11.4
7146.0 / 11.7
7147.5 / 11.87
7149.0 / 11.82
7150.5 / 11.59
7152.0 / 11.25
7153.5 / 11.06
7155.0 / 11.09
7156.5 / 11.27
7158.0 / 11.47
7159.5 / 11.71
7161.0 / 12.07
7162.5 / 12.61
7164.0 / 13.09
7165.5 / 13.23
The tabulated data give 1.9 angstrom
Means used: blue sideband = 12.9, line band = 12.1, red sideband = 13.4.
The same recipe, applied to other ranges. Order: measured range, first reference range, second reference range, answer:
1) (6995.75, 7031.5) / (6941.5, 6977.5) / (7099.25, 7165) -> -2.4 angstrom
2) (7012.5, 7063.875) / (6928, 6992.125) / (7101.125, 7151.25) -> -4.0 angstrom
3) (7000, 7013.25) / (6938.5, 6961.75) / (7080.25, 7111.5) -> -1.0 angstrom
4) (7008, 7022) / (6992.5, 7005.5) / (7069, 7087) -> -0.6 angstrom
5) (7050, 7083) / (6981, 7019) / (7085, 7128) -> -1.8 angstrom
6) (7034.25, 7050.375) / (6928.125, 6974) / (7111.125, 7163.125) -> -1.7 angstrom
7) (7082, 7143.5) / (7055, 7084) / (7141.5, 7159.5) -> 1.9 angstrom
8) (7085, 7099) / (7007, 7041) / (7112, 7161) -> 0.6 angstrom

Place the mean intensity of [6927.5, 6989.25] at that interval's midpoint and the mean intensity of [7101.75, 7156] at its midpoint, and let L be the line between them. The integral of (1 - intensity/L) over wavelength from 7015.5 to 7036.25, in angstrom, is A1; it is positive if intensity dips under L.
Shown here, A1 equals -1.4 angstrom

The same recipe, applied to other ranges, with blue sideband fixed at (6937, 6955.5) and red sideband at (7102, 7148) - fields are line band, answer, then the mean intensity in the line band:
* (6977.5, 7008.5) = -0.5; 12.6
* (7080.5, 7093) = -0.1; 11.9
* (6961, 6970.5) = 0.0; 12.6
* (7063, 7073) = -0.8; 12.9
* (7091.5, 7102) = 0.1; 11.6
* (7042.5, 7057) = -1.0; 12.9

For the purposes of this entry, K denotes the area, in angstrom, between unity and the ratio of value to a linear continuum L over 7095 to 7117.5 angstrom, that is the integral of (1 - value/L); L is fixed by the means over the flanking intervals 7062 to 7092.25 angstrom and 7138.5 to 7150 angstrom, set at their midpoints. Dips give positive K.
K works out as 0.53 angstrom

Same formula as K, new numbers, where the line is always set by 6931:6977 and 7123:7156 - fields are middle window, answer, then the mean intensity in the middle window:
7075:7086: -0.67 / 12.5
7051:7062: -0.81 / 12.8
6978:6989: -0.34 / 12.7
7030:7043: -1.60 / 13.5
